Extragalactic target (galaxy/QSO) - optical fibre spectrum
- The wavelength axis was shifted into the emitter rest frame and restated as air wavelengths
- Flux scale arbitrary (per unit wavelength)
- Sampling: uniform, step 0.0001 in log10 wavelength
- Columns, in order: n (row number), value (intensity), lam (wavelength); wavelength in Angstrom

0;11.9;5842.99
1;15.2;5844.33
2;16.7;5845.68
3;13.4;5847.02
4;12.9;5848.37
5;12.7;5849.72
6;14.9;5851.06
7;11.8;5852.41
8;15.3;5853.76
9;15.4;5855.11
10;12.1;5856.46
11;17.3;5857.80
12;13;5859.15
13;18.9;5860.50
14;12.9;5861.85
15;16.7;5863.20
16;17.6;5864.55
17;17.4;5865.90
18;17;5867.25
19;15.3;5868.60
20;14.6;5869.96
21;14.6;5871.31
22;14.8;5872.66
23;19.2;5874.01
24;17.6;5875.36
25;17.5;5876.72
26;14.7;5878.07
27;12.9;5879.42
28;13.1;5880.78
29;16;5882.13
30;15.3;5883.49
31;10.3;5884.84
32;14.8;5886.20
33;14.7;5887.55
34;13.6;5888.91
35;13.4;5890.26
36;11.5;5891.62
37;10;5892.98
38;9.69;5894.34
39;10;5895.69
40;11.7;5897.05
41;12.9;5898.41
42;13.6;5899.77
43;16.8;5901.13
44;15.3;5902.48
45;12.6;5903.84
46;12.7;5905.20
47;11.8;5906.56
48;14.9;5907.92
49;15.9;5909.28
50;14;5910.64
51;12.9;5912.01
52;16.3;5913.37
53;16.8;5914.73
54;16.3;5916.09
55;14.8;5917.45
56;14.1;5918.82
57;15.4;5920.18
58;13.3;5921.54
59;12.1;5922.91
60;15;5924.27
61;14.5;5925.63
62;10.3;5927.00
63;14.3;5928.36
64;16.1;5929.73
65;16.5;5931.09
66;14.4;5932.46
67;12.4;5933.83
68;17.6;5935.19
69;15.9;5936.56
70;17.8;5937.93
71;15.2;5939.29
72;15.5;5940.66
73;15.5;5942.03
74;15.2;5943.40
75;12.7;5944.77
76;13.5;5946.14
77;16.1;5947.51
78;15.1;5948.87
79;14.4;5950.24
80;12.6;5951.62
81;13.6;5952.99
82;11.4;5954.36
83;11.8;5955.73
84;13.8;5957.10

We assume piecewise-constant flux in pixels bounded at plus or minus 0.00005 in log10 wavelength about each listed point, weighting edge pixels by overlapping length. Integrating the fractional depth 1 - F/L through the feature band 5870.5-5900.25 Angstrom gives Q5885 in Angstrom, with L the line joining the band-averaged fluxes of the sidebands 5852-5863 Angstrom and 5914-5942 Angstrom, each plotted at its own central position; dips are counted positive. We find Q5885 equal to 2.2 Angstrom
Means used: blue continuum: 14.7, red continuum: 14.9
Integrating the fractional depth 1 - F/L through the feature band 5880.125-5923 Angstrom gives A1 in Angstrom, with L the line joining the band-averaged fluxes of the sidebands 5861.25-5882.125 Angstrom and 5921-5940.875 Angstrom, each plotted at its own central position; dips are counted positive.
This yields 4.4 Angstrom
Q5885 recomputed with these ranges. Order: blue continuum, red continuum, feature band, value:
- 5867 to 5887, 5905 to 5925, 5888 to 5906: 2.6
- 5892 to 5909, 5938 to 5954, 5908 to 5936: -2.2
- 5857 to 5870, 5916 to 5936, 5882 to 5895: 2.2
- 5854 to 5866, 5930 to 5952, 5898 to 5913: 1.3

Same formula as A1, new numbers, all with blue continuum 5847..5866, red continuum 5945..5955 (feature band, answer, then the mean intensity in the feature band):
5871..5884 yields -0.9 Angstrom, 15.6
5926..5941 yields -1.2 Angstrom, 15.1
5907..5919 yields -0.8 Angstrom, 15.1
